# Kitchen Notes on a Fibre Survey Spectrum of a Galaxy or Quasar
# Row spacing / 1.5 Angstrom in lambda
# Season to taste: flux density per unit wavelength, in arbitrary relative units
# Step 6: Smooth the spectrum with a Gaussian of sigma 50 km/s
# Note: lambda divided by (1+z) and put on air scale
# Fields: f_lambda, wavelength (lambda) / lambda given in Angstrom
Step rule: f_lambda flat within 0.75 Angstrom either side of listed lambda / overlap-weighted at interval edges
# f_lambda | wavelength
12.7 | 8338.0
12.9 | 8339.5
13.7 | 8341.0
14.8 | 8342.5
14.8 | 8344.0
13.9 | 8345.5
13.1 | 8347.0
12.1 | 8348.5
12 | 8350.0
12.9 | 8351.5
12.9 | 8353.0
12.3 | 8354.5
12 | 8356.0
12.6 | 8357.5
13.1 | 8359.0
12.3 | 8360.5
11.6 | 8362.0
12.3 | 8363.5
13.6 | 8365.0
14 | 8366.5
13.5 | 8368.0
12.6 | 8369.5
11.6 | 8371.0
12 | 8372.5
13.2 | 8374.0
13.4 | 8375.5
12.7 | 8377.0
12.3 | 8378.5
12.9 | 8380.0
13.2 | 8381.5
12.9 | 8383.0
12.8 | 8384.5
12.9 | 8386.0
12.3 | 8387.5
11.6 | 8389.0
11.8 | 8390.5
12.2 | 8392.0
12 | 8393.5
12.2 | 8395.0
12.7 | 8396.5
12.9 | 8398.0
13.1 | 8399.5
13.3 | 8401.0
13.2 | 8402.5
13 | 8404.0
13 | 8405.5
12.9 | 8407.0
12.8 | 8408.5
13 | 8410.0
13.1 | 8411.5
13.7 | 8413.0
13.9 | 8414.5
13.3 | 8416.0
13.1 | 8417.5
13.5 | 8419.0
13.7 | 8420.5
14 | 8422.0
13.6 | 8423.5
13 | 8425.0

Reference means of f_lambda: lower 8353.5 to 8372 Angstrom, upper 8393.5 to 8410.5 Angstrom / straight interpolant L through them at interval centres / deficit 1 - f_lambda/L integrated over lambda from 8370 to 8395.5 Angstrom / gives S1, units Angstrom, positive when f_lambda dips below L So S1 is 0.6 Angstrom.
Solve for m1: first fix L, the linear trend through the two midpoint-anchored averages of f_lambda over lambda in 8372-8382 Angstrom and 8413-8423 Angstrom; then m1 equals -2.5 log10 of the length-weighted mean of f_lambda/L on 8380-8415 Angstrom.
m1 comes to 0.03 mag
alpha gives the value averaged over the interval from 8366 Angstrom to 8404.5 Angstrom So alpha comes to 12.7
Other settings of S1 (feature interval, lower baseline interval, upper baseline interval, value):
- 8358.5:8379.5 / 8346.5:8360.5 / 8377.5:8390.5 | -0.29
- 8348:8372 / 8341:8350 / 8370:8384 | 1.07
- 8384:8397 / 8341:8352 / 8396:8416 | 0.93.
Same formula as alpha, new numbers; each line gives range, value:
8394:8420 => 13.1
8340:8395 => 12.8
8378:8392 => 12.5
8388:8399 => 12.2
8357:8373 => 12.7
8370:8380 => 12.6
